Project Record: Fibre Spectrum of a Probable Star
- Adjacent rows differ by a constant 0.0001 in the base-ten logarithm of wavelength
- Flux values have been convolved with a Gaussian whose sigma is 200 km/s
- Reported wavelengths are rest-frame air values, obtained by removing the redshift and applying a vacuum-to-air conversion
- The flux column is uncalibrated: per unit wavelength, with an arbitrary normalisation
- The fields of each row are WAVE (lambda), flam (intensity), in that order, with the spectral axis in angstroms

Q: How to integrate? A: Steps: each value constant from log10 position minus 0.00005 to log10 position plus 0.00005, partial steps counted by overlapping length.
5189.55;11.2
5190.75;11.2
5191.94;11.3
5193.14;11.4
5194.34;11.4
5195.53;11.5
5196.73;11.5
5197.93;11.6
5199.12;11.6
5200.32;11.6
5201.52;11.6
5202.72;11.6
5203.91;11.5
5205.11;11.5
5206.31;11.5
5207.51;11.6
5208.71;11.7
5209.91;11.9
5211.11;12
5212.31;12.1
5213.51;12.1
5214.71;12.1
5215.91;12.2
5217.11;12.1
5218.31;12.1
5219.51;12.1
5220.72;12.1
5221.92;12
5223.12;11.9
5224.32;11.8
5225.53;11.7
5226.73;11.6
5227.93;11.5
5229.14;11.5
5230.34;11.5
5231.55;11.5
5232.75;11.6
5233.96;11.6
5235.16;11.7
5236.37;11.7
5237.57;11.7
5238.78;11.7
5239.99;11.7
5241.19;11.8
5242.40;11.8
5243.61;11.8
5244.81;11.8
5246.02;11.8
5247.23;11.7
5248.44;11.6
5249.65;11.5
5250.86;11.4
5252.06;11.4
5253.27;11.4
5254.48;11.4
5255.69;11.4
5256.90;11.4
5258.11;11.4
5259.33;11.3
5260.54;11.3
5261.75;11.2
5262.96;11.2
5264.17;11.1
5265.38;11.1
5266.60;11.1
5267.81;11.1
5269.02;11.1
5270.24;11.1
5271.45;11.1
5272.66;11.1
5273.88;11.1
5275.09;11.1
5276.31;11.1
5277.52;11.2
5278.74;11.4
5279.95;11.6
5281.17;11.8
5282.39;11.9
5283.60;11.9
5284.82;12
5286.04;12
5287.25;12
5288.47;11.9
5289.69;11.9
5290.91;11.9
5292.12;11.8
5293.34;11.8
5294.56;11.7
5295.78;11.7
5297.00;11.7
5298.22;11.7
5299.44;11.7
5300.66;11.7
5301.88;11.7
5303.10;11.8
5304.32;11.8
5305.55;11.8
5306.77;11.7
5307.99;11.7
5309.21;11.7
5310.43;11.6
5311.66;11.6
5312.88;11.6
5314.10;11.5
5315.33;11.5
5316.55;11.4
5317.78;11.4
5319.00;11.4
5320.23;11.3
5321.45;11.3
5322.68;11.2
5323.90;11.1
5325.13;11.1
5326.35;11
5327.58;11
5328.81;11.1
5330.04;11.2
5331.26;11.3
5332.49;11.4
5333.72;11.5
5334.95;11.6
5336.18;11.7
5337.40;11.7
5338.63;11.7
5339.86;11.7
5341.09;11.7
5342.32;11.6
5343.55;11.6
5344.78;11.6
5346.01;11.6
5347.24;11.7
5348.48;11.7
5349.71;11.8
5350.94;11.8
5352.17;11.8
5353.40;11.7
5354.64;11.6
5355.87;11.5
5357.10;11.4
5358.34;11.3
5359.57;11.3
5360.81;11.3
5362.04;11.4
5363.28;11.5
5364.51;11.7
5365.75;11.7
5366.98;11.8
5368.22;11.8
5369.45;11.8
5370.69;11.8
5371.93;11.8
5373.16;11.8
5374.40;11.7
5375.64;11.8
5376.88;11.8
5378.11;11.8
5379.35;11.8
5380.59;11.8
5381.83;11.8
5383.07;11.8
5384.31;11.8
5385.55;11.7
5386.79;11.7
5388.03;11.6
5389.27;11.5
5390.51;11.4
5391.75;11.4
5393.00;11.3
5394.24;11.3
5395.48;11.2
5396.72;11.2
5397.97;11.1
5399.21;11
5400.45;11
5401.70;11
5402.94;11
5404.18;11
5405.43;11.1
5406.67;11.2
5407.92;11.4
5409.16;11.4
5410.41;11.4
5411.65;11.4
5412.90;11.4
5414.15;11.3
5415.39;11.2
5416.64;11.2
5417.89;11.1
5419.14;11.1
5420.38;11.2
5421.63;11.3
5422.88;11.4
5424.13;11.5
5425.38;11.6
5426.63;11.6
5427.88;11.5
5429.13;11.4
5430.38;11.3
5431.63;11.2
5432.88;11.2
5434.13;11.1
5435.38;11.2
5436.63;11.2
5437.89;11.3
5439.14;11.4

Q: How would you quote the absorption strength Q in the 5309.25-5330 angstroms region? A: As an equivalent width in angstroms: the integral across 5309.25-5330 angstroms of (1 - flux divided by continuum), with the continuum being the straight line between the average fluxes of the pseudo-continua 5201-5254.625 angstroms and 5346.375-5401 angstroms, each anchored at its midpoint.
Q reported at 0.6 angstroms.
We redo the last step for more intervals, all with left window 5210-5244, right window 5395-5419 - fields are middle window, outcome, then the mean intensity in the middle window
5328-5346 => -0.1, 11.5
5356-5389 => -1.1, 11.7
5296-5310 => -0.2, 11.7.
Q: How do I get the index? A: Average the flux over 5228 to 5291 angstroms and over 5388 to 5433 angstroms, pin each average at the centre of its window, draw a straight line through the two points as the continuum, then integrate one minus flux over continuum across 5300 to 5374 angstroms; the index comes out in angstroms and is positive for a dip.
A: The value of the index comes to -1.1 angstroms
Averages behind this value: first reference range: 11.5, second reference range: 11.3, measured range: 11.5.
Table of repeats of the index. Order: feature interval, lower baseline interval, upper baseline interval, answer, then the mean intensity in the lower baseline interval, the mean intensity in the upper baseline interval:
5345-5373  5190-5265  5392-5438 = -0.66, 11.6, 11.3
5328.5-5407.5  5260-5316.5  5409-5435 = -0.81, 11.5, 11.3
